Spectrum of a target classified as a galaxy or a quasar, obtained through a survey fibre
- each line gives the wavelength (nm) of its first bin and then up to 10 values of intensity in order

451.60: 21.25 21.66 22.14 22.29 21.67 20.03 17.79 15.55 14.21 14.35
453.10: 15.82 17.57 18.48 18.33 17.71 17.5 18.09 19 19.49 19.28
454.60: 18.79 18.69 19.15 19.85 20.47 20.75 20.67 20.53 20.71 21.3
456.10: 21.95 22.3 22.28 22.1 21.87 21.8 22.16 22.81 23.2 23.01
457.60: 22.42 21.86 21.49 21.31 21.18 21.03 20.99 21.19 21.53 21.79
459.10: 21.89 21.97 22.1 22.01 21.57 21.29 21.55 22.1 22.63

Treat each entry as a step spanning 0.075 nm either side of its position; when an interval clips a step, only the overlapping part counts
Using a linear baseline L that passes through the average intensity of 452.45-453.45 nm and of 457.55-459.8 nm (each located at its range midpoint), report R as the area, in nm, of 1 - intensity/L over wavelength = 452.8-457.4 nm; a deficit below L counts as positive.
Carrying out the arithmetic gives -0.396 nm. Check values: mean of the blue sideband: 16.2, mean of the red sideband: 21.6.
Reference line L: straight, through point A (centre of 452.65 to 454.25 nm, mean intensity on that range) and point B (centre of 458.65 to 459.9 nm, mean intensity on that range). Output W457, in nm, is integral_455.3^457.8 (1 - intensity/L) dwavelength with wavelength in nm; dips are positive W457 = -0.30 nm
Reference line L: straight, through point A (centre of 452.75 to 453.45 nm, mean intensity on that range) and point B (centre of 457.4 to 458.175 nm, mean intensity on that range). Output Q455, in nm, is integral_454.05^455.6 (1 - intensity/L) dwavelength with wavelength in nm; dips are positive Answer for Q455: -0.12 nm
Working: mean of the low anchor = 16.1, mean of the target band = 19.6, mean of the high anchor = 21.9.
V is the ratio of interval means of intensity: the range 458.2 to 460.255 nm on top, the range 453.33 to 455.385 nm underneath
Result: 1.1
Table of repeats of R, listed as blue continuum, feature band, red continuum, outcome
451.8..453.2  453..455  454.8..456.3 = 0.12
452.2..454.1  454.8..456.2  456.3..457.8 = -0.02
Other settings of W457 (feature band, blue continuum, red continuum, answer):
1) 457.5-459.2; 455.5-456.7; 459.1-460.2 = 0.01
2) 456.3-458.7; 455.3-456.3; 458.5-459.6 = -0.05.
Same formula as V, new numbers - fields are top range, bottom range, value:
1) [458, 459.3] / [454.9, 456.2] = 1.03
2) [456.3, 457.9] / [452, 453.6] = 1.26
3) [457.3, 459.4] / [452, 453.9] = 1.23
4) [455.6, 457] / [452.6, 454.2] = 1.28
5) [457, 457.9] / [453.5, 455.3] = 1.19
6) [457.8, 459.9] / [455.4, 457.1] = 1.00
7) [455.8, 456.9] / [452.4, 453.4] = 1.35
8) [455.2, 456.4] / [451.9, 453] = 1.16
